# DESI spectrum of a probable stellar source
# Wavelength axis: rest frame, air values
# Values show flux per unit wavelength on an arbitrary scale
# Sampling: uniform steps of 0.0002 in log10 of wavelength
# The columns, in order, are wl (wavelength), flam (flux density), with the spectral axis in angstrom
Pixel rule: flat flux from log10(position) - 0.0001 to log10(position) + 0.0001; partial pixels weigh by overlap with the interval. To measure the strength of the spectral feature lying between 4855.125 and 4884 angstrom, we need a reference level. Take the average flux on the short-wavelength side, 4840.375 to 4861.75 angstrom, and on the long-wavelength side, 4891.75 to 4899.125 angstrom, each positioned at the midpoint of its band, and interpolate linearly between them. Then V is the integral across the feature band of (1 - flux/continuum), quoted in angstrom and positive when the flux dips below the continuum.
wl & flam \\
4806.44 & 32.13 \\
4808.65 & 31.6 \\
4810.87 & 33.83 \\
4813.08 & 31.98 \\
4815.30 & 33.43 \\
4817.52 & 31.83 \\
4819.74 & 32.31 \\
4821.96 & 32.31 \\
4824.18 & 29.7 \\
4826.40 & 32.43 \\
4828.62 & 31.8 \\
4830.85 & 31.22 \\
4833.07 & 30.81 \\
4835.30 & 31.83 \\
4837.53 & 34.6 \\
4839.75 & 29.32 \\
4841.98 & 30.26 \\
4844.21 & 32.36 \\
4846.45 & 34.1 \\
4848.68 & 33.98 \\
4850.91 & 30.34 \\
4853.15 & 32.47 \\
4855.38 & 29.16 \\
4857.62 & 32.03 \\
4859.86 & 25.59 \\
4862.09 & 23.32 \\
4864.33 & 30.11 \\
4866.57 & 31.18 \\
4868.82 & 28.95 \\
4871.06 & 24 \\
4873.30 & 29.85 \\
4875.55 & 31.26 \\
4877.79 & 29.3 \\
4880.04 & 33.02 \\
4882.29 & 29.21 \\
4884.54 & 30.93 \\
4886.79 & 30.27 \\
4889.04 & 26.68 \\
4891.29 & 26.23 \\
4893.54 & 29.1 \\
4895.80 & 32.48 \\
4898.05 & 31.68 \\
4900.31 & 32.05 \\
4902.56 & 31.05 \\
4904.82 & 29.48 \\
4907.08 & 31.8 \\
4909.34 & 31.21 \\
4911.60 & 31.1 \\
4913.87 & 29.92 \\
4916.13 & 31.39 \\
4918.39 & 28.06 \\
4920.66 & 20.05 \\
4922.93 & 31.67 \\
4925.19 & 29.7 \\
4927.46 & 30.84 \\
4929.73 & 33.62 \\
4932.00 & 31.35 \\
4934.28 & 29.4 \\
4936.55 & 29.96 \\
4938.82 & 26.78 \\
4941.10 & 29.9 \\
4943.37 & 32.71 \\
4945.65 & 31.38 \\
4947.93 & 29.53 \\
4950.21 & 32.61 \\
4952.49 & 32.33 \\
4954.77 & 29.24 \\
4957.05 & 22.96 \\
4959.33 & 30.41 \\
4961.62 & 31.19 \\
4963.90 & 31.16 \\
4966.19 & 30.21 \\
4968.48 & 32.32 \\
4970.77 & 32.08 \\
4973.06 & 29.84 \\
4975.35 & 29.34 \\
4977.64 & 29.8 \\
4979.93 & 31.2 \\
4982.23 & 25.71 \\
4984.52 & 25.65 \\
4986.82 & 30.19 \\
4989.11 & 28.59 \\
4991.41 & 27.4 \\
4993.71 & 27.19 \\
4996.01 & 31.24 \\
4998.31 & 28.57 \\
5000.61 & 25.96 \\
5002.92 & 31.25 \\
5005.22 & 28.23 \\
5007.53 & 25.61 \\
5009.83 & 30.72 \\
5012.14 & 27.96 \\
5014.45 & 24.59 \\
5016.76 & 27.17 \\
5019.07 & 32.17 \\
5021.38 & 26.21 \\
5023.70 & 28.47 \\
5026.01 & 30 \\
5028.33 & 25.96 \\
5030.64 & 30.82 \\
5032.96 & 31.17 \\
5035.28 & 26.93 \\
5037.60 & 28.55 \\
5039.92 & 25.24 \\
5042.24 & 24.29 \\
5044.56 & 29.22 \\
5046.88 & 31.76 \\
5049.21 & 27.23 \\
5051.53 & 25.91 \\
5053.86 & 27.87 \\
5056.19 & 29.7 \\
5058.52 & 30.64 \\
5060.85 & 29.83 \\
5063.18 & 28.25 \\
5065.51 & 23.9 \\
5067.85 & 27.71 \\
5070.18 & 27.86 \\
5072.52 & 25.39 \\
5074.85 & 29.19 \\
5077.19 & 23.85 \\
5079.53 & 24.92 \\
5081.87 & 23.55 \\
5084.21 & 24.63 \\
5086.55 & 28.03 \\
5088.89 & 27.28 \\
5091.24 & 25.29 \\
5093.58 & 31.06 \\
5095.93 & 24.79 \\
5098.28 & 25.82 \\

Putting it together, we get 1.6 angstrom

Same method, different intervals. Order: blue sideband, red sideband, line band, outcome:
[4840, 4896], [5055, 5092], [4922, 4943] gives -1.1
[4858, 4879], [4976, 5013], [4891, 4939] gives -2.9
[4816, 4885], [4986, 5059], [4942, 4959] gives -0.5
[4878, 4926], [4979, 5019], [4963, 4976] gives -1.0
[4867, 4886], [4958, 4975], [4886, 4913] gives -0.3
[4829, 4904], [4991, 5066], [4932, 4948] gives -0.4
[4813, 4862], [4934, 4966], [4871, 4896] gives 1.1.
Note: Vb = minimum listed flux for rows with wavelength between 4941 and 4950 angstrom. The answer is 29.53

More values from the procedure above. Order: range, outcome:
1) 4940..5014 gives 22.96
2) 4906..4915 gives 29.92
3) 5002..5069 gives 23.9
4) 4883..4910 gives 26.23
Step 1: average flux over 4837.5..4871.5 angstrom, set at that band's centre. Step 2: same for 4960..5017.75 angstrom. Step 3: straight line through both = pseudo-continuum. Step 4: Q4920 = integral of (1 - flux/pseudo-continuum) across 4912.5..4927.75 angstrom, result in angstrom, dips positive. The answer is 0.4 angstrom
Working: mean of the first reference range 30.1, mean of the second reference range 28.9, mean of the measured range 28.7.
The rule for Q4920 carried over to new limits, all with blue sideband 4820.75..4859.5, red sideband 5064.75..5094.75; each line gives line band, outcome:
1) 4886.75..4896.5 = 0.58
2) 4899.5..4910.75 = -0.35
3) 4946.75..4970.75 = -1.06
